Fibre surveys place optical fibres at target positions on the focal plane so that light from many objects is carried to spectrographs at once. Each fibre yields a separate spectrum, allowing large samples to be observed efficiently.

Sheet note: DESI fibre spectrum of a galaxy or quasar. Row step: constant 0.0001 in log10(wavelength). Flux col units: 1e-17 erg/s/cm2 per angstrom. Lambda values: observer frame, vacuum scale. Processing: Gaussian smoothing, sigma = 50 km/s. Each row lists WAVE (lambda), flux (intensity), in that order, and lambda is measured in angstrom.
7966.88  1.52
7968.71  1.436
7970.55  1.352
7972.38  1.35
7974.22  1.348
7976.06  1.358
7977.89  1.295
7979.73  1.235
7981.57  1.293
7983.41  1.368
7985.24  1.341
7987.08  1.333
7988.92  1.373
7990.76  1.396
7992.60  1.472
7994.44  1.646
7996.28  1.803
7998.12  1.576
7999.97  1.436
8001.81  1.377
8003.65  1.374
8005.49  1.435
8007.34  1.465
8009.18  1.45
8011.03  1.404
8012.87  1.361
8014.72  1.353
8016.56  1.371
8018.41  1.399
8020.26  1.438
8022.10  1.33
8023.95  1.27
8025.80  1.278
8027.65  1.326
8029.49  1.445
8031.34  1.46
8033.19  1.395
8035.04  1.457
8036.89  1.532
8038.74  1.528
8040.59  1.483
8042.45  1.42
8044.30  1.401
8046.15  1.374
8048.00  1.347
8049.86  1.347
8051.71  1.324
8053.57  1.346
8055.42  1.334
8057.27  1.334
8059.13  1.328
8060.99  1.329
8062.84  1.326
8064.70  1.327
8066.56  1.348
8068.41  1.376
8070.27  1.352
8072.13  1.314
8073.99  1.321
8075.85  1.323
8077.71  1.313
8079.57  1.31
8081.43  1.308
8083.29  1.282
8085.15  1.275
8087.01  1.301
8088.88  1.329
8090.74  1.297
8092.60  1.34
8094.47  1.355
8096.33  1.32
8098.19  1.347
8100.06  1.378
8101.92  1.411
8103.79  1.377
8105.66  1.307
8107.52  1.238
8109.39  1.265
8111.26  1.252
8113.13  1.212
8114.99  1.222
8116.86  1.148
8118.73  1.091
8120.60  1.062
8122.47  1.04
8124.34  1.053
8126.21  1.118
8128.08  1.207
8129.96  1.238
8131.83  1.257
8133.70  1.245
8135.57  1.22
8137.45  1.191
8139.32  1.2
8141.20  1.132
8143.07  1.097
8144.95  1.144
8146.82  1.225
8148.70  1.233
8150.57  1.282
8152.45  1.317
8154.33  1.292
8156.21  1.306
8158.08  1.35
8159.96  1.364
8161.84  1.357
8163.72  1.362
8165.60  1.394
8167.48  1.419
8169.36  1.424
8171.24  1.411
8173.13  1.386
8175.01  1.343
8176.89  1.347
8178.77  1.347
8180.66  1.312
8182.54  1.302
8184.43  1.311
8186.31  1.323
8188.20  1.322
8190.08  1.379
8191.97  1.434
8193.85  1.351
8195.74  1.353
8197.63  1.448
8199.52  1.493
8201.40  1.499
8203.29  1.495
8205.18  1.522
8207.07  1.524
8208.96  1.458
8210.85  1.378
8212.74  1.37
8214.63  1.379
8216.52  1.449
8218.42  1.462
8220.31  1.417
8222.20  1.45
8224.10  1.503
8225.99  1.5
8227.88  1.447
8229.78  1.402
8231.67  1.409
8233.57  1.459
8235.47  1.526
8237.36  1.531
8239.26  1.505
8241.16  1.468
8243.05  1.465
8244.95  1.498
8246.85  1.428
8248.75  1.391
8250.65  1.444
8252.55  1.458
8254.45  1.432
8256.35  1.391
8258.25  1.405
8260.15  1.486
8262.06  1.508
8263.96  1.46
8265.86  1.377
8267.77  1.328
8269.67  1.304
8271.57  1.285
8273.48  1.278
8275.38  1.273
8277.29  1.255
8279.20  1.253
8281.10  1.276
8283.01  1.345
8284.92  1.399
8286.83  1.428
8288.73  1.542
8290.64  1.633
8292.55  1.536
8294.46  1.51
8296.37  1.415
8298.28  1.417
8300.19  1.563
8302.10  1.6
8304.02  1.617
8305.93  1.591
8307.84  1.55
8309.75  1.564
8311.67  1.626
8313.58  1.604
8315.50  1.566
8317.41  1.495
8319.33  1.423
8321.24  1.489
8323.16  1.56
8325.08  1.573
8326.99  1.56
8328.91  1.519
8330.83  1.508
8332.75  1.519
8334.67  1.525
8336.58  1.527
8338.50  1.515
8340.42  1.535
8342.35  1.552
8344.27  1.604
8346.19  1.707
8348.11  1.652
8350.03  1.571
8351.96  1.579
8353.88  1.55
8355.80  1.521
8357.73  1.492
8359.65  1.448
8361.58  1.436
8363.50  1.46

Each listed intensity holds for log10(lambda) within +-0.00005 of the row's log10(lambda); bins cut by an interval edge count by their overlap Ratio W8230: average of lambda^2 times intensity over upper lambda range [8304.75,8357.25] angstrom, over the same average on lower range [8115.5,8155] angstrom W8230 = 1.38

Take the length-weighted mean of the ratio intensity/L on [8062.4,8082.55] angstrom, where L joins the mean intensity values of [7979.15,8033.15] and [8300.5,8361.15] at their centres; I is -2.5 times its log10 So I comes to 0.09 mag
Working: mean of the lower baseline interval 1.41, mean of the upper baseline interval 1.55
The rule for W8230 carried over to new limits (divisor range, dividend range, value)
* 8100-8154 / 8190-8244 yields 1.23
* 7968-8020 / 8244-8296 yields 1.07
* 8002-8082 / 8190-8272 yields 1.10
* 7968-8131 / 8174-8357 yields 1.15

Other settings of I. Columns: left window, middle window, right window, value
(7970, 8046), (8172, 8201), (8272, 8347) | 0.073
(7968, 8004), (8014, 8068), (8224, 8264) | 0.032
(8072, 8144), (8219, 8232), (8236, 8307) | -0.051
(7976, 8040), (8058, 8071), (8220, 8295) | 0.059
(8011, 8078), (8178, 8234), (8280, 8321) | 0.031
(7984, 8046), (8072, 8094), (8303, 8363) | 0.112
